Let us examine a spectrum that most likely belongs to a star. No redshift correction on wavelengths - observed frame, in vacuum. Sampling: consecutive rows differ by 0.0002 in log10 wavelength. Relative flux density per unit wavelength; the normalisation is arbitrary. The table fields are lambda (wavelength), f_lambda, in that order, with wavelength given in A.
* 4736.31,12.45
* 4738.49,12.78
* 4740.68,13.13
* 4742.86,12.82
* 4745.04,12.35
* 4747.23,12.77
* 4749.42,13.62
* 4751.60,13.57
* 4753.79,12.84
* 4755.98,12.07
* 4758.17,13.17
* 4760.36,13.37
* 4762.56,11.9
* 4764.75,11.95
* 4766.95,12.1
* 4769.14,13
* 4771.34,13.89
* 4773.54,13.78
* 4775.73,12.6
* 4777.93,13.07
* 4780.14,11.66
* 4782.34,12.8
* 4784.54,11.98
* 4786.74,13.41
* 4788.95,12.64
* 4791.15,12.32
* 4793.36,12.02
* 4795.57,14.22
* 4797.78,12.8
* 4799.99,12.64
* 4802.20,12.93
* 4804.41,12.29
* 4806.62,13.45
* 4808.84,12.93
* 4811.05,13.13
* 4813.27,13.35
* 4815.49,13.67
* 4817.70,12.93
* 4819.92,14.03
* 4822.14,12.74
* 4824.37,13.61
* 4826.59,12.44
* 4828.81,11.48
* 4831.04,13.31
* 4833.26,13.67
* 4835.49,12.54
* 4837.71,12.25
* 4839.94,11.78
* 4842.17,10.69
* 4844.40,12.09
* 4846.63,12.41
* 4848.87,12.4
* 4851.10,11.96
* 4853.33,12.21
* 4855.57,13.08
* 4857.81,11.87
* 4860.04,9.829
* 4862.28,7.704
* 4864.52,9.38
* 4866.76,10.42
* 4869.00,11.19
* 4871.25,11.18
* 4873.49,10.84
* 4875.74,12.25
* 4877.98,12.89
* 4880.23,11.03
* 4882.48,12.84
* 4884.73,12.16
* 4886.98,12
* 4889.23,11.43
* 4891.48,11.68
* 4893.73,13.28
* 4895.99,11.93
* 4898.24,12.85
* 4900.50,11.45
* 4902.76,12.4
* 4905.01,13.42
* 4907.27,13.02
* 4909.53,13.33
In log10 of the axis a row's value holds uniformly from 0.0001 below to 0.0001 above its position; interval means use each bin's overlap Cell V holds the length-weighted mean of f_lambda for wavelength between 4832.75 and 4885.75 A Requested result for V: 11.6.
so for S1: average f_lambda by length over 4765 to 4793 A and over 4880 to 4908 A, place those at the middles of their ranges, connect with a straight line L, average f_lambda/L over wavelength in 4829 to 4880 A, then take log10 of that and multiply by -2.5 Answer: 0.07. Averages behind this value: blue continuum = 12.7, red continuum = 12.3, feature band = 11.6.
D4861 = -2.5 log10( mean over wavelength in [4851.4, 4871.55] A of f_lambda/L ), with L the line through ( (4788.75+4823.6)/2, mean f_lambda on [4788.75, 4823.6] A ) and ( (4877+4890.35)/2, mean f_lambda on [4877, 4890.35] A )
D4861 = 0.14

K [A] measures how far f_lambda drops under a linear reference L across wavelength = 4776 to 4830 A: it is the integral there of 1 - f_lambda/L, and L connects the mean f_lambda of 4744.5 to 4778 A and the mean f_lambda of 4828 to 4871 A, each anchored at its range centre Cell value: -2.6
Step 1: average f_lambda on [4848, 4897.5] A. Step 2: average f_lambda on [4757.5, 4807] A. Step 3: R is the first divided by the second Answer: 0.90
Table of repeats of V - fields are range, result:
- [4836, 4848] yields 11.9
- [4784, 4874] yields 12.2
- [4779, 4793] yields 12.4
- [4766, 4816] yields 12.9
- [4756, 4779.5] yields 12.8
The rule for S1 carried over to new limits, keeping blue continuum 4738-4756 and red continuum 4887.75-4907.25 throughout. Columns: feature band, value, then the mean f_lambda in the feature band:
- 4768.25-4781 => -0.02 mag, 13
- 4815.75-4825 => -0.06 mag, 13.3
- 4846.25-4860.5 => 0.04 mag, 12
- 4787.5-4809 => -0.01 mag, 12.8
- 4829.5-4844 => 0.02 mag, 12.3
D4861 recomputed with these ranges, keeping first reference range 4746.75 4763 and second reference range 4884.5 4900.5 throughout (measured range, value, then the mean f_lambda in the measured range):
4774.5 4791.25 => 0.02 mag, 12.6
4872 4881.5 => 0.04 mag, 11.7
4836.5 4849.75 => 0.04 mag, 11.9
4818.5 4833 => -0.04 mag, 13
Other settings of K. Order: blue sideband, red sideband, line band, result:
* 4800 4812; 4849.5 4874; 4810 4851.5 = -2.19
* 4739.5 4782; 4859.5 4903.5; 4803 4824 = -1.65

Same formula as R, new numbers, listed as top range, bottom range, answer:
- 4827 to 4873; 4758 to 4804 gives 0.91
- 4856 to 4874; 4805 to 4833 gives 0.79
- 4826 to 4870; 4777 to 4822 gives 0.90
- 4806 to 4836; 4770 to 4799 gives 1.02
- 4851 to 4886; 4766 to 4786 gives 0.88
